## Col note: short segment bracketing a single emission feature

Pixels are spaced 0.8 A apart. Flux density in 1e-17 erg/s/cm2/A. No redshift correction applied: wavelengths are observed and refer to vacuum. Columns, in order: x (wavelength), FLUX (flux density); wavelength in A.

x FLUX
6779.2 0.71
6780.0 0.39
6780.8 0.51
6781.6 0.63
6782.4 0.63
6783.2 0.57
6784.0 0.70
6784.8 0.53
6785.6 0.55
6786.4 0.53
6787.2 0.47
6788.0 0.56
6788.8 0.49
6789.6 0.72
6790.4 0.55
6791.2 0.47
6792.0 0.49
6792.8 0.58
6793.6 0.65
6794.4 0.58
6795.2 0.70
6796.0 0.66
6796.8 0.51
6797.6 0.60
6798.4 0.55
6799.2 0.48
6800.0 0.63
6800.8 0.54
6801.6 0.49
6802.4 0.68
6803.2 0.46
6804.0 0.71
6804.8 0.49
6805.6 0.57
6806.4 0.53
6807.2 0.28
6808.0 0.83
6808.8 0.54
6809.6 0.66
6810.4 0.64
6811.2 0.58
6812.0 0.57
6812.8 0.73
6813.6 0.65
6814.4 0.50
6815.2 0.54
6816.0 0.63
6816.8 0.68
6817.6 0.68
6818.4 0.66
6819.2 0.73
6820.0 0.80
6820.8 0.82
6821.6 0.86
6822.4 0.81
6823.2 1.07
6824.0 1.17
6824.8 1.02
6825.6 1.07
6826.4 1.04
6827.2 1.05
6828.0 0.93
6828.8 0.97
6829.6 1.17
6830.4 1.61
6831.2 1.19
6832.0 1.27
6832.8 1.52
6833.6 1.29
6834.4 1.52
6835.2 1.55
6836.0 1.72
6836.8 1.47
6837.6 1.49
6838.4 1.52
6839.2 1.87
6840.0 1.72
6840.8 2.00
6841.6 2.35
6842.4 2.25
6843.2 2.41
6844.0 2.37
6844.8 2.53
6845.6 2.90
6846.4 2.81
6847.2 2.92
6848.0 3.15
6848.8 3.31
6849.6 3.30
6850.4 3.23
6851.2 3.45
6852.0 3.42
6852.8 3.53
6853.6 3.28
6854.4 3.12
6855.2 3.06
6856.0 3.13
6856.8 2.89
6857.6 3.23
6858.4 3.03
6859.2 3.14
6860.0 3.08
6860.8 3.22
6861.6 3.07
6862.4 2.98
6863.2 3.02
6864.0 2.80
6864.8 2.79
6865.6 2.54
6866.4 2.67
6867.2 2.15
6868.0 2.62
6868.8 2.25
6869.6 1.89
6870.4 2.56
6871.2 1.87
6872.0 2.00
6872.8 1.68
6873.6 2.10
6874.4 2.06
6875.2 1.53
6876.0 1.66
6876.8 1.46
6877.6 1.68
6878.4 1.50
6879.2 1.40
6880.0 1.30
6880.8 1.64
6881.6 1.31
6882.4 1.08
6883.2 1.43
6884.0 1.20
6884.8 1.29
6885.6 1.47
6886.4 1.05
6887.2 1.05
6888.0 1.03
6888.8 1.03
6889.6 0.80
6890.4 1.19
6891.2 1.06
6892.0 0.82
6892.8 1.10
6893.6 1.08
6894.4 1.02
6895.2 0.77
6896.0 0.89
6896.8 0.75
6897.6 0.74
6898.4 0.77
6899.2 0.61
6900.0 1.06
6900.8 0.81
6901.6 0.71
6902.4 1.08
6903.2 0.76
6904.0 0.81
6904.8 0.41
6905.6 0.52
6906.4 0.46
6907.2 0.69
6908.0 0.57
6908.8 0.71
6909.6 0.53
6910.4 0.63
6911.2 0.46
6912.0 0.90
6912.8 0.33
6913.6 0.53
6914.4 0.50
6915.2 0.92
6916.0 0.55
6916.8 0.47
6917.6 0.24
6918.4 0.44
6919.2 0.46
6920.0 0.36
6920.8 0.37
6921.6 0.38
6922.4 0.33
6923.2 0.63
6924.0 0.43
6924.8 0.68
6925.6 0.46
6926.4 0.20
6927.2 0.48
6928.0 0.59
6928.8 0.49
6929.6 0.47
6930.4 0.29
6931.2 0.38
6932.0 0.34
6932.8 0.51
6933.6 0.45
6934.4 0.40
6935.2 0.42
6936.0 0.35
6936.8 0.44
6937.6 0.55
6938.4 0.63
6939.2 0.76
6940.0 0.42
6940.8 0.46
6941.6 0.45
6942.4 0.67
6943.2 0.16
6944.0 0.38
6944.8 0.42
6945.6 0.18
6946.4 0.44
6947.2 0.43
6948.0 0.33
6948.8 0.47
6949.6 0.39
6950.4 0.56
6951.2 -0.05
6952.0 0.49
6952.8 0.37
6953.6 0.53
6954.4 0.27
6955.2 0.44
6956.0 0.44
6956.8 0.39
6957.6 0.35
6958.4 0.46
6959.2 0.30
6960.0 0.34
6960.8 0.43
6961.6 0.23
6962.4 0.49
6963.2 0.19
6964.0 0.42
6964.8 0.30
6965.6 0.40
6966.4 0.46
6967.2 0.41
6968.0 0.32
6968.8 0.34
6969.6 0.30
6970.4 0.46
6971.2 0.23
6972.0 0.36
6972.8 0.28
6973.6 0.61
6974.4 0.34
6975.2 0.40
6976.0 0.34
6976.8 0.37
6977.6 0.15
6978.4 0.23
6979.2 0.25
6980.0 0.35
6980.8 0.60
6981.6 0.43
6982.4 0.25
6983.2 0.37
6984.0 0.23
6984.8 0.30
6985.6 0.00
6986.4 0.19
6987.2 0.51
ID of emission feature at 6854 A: C IV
